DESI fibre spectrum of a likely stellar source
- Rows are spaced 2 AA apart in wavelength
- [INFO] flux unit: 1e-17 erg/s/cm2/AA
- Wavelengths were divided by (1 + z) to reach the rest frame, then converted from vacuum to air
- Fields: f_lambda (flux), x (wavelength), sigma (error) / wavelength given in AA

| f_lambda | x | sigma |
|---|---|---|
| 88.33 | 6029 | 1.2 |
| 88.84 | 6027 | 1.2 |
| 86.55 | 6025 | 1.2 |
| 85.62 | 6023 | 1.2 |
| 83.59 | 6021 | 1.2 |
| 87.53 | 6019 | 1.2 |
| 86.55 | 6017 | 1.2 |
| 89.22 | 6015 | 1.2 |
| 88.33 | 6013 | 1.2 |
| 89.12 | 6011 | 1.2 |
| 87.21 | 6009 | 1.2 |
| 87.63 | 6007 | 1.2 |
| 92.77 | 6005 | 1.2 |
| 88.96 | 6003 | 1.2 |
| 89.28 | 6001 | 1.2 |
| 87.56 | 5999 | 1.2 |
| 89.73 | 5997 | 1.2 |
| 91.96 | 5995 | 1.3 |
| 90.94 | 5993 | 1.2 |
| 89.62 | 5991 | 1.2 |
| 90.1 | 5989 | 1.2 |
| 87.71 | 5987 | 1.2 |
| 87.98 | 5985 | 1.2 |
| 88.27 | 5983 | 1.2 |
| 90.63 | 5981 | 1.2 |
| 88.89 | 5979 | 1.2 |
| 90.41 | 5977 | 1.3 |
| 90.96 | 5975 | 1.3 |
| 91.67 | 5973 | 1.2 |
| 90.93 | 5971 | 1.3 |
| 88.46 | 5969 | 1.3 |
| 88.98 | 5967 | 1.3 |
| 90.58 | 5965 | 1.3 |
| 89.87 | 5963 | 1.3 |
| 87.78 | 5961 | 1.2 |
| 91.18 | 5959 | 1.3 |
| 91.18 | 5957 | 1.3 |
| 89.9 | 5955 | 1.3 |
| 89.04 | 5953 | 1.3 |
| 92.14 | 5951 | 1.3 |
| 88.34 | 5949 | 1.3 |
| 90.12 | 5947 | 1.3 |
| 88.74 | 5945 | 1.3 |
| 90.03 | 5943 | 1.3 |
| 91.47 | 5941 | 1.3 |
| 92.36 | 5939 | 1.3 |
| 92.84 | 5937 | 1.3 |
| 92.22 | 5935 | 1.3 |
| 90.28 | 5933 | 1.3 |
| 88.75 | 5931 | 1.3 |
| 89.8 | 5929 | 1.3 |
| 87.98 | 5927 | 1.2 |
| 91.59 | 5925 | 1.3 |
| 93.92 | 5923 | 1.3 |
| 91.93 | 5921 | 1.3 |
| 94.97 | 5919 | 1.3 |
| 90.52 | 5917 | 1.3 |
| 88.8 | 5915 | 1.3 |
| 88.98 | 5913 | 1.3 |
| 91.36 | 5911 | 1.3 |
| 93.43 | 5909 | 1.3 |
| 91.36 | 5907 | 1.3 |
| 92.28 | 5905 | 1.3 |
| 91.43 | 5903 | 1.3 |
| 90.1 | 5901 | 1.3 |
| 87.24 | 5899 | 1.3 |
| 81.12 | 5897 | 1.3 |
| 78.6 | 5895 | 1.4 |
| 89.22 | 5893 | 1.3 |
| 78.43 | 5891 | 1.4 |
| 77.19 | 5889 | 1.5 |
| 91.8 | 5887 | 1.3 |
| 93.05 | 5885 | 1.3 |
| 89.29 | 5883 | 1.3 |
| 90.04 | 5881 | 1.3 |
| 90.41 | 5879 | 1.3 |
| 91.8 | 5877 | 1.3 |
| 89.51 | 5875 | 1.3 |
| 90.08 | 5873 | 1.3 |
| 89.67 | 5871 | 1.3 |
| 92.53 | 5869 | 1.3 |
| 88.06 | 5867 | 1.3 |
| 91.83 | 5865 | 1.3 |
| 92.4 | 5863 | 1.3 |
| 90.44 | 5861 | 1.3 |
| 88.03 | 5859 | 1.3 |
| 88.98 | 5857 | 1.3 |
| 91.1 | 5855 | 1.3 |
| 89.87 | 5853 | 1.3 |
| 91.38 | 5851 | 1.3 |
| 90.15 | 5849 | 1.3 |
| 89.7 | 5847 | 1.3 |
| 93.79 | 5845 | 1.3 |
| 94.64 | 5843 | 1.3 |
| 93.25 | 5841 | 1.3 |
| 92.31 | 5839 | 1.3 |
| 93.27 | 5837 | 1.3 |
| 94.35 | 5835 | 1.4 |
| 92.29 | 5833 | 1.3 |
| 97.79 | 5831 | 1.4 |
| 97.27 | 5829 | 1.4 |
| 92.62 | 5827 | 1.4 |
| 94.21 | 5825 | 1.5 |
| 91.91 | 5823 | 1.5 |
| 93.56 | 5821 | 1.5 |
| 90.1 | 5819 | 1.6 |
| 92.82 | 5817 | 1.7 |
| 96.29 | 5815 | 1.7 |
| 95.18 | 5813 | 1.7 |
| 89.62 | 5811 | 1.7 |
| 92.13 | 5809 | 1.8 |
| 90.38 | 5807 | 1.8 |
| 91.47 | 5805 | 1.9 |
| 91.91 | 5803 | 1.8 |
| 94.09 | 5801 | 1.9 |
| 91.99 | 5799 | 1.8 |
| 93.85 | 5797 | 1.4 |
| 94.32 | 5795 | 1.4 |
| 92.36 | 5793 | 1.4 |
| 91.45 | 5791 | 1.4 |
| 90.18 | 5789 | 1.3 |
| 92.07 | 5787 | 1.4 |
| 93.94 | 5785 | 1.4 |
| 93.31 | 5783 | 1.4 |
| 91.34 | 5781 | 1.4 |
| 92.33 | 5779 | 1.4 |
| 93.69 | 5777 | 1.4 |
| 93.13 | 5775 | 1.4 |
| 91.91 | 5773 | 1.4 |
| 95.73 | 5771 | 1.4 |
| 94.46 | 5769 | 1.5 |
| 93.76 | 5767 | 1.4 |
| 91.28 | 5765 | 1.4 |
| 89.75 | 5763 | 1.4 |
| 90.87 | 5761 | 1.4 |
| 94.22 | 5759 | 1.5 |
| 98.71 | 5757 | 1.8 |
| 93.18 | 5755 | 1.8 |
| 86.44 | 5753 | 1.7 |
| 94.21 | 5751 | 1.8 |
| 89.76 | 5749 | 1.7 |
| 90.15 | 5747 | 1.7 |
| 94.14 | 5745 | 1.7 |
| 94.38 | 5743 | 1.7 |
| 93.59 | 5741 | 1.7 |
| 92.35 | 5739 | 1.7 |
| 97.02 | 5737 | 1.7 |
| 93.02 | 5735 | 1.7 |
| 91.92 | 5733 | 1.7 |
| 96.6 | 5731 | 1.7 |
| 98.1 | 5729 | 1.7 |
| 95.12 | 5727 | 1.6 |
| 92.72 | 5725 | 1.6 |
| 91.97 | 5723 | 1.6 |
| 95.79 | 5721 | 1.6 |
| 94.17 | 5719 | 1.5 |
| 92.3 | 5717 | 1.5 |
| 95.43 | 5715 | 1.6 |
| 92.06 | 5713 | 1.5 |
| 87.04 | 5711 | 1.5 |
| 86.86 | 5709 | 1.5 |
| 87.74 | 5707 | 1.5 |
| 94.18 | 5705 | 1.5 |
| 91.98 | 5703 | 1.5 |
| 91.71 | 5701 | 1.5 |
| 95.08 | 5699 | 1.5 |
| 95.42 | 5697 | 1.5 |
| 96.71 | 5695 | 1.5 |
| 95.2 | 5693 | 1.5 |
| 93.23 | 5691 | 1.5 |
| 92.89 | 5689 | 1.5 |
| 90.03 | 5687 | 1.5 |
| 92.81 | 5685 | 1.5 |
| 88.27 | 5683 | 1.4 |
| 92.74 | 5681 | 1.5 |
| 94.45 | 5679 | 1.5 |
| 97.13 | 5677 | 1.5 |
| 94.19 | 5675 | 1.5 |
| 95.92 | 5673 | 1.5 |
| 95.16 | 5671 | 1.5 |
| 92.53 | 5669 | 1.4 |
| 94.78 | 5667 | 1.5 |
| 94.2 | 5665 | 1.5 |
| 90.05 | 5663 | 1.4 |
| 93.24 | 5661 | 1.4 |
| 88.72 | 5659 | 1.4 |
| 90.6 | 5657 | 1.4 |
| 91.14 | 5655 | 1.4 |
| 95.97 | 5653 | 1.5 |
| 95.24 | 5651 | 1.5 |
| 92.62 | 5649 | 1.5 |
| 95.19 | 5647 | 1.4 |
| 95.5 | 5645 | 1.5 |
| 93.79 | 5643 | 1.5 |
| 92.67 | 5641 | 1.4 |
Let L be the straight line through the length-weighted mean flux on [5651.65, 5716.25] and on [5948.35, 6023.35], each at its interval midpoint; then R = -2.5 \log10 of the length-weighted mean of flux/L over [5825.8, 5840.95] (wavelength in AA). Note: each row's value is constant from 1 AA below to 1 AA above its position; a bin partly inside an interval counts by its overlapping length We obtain -0.04 mag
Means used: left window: 92.7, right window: 89.3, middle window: 94.2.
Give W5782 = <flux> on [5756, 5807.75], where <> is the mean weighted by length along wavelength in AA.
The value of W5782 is 92.8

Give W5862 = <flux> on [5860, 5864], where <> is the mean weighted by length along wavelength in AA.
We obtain 91.4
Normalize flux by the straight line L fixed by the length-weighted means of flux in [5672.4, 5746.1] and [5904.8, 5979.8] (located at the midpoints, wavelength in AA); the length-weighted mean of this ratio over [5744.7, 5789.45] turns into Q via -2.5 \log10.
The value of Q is 0.00 mag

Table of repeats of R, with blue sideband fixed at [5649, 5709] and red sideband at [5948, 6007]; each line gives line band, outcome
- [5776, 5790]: -0.01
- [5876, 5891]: 0.03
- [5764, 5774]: -0.02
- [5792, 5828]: -0.01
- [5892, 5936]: 0.01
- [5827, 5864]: -0.01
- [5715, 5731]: -0.02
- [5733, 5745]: -0.02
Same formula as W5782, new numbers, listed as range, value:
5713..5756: 93.4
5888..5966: 89.4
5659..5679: 93.9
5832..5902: 89.6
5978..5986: 88.9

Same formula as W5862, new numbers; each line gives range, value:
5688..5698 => 94.7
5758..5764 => 91.6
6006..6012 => 88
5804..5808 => 90.9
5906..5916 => 90.8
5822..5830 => 94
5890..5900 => 82.9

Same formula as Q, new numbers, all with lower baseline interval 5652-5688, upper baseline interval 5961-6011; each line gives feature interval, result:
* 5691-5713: 0.00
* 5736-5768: -0.01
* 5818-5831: -0.03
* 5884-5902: 0.07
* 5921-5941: -0.01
